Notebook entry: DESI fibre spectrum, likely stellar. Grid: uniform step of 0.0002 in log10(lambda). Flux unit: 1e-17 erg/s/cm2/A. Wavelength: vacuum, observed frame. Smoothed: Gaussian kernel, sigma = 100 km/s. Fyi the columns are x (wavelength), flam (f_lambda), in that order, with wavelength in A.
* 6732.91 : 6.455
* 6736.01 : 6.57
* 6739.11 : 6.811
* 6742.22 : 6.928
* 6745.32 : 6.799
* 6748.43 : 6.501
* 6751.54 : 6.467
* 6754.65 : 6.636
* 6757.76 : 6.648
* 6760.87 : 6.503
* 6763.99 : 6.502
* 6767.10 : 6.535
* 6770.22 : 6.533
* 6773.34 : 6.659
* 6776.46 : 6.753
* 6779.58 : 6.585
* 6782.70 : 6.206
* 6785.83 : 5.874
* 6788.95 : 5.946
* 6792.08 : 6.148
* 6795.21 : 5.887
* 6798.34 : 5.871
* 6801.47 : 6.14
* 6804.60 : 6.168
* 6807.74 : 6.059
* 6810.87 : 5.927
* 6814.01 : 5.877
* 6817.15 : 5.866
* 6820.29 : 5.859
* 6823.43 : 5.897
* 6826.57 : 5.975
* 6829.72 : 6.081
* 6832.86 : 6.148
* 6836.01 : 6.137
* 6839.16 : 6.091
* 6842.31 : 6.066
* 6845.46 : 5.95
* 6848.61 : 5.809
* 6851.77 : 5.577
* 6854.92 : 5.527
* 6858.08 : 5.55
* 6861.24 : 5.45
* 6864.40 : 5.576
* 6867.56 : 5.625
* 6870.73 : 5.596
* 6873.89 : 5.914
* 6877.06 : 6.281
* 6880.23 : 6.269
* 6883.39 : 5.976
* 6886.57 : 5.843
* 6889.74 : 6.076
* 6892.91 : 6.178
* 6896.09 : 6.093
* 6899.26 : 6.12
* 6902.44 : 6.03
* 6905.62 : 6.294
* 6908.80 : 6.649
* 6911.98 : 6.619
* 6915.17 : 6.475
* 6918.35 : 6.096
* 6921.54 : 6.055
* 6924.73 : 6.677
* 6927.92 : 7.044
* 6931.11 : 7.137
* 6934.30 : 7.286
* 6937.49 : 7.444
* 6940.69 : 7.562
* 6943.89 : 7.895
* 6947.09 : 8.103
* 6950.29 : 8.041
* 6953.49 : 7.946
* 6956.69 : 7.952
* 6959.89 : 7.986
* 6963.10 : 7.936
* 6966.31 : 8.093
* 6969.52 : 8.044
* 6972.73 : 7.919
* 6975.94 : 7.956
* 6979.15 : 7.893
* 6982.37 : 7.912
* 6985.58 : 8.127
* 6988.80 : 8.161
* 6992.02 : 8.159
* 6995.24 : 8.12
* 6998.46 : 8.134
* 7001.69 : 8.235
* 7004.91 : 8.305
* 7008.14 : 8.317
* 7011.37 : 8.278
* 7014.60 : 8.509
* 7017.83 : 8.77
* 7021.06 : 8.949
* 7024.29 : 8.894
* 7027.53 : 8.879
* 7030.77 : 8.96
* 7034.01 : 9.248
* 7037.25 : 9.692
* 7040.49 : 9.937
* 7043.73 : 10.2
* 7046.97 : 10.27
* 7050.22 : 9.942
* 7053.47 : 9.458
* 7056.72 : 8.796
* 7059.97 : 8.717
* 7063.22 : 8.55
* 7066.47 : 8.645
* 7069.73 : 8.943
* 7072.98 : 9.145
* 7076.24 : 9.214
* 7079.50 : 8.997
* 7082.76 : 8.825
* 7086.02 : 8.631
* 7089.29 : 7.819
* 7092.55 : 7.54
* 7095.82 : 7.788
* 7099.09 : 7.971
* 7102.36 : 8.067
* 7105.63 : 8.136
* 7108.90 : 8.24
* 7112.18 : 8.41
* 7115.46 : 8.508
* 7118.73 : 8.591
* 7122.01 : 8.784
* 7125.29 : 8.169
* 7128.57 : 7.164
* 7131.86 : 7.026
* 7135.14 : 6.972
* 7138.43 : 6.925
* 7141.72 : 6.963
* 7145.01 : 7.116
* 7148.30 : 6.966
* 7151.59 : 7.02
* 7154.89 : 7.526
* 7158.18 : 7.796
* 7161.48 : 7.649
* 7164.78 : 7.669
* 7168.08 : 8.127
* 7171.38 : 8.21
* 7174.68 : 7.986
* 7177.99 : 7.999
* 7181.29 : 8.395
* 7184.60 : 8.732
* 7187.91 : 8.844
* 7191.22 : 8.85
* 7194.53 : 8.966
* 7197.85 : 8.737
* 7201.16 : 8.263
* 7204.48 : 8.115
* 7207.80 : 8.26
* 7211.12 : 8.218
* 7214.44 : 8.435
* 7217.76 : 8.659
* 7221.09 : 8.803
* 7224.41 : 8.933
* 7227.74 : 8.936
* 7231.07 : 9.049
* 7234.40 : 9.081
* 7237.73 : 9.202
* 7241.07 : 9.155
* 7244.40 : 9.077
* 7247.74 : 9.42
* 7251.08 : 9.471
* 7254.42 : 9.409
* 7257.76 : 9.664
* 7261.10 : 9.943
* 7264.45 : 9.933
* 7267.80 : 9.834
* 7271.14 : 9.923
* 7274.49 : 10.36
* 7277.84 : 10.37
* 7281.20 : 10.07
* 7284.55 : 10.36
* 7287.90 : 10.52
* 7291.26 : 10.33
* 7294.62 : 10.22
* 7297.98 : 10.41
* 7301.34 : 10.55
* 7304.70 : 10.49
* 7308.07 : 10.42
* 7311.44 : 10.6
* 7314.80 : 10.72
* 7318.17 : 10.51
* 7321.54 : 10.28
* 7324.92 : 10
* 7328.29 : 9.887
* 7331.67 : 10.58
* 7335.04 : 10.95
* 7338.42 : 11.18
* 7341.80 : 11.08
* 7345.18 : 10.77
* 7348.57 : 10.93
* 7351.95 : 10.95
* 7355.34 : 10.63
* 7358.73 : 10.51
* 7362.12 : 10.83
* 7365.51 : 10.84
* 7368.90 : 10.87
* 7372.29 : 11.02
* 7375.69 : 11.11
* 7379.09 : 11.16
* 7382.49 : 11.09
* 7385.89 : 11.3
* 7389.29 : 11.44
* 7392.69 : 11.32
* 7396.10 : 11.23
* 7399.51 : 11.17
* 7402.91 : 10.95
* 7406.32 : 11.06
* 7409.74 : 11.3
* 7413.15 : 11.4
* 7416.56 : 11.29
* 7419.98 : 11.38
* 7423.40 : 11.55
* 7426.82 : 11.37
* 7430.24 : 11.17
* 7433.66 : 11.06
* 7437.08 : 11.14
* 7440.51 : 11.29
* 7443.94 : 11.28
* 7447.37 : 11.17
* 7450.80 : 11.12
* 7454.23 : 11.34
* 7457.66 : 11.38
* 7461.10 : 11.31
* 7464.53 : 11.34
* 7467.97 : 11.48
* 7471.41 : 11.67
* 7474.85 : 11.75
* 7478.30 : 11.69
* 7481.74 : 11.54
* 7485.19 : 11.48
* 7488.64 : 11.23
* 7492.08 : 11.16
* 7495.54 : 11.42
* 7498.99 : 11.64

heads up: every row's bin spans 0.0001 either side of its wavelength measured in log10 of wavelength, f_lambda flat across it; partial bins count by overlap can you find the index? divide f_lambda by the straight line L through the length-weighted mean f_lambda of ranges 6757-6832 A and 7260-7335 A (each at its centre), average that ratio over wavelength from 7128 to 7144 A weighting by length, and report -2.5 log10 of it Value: 0.27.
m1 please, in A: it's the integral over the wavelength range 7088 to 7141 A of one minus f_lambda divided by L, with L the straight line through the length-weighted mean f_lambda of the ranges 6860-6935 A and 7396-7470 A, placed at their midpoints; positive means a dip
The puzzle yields 2.5 A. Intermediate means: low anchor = 6.22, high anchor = 11.3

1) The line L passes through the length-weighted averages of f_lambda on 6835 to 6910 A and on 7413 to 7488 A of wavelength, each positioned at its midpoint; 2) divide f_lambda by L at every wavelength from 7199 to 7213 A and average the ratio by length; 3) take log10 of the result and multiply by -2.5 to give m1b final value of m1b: 0.10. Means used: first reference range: 5.94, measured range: 8.24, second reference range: 11.4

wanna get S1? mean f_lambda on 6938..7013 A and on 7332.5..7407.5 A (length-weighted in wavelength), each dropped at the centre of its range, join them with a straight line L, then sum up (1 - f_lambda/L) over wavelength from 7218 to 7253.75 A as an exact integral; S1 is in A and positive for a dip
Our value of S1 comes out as 3.2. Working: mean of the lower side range 8.04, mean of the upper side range 11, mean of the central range 9.1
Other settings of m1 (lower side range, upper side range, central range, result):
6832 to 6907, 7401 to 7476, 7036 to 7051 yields -4.86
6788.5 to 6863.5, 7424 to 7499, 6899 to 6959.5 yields -2.25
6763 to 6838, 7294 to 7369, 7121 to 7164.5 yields 7.94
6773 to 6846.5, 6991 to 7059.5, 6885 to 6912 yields 4.02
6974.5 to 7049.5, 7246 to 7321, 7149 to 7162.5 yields 2.89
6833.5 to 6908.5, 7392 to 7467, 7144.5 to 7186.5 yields 4.49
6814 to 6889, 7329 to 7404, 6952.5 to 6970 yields -2.58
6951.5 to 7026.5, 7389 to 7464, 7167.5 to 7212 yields 5.51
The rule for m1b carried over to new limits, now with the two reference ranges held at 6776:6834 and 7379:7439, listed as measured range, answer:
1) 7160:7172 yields 0.16 mag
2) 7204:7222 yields 0.14 mag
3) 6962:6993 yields -0.07 mag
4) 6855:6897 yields 0.14 mag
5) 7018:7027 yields -0.13 mag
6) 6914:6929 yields 0.10 mag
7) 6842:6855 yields 0.11 mag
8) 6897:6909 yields 0.11 mag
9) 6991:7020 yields -0.07 mag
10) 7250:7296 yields 0.00 mag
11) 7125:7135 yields 0.21 mag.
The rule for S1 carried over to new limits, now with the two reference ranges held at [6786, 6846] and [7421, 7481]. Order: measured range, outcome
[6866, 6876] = 1.12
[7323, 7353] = -0.82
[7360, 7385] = -0.68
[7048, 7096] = -3.67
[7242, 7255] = 0.44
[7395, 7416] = -0.40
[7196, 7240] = 3.38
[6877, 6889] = 0.91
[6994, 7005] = -0.92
